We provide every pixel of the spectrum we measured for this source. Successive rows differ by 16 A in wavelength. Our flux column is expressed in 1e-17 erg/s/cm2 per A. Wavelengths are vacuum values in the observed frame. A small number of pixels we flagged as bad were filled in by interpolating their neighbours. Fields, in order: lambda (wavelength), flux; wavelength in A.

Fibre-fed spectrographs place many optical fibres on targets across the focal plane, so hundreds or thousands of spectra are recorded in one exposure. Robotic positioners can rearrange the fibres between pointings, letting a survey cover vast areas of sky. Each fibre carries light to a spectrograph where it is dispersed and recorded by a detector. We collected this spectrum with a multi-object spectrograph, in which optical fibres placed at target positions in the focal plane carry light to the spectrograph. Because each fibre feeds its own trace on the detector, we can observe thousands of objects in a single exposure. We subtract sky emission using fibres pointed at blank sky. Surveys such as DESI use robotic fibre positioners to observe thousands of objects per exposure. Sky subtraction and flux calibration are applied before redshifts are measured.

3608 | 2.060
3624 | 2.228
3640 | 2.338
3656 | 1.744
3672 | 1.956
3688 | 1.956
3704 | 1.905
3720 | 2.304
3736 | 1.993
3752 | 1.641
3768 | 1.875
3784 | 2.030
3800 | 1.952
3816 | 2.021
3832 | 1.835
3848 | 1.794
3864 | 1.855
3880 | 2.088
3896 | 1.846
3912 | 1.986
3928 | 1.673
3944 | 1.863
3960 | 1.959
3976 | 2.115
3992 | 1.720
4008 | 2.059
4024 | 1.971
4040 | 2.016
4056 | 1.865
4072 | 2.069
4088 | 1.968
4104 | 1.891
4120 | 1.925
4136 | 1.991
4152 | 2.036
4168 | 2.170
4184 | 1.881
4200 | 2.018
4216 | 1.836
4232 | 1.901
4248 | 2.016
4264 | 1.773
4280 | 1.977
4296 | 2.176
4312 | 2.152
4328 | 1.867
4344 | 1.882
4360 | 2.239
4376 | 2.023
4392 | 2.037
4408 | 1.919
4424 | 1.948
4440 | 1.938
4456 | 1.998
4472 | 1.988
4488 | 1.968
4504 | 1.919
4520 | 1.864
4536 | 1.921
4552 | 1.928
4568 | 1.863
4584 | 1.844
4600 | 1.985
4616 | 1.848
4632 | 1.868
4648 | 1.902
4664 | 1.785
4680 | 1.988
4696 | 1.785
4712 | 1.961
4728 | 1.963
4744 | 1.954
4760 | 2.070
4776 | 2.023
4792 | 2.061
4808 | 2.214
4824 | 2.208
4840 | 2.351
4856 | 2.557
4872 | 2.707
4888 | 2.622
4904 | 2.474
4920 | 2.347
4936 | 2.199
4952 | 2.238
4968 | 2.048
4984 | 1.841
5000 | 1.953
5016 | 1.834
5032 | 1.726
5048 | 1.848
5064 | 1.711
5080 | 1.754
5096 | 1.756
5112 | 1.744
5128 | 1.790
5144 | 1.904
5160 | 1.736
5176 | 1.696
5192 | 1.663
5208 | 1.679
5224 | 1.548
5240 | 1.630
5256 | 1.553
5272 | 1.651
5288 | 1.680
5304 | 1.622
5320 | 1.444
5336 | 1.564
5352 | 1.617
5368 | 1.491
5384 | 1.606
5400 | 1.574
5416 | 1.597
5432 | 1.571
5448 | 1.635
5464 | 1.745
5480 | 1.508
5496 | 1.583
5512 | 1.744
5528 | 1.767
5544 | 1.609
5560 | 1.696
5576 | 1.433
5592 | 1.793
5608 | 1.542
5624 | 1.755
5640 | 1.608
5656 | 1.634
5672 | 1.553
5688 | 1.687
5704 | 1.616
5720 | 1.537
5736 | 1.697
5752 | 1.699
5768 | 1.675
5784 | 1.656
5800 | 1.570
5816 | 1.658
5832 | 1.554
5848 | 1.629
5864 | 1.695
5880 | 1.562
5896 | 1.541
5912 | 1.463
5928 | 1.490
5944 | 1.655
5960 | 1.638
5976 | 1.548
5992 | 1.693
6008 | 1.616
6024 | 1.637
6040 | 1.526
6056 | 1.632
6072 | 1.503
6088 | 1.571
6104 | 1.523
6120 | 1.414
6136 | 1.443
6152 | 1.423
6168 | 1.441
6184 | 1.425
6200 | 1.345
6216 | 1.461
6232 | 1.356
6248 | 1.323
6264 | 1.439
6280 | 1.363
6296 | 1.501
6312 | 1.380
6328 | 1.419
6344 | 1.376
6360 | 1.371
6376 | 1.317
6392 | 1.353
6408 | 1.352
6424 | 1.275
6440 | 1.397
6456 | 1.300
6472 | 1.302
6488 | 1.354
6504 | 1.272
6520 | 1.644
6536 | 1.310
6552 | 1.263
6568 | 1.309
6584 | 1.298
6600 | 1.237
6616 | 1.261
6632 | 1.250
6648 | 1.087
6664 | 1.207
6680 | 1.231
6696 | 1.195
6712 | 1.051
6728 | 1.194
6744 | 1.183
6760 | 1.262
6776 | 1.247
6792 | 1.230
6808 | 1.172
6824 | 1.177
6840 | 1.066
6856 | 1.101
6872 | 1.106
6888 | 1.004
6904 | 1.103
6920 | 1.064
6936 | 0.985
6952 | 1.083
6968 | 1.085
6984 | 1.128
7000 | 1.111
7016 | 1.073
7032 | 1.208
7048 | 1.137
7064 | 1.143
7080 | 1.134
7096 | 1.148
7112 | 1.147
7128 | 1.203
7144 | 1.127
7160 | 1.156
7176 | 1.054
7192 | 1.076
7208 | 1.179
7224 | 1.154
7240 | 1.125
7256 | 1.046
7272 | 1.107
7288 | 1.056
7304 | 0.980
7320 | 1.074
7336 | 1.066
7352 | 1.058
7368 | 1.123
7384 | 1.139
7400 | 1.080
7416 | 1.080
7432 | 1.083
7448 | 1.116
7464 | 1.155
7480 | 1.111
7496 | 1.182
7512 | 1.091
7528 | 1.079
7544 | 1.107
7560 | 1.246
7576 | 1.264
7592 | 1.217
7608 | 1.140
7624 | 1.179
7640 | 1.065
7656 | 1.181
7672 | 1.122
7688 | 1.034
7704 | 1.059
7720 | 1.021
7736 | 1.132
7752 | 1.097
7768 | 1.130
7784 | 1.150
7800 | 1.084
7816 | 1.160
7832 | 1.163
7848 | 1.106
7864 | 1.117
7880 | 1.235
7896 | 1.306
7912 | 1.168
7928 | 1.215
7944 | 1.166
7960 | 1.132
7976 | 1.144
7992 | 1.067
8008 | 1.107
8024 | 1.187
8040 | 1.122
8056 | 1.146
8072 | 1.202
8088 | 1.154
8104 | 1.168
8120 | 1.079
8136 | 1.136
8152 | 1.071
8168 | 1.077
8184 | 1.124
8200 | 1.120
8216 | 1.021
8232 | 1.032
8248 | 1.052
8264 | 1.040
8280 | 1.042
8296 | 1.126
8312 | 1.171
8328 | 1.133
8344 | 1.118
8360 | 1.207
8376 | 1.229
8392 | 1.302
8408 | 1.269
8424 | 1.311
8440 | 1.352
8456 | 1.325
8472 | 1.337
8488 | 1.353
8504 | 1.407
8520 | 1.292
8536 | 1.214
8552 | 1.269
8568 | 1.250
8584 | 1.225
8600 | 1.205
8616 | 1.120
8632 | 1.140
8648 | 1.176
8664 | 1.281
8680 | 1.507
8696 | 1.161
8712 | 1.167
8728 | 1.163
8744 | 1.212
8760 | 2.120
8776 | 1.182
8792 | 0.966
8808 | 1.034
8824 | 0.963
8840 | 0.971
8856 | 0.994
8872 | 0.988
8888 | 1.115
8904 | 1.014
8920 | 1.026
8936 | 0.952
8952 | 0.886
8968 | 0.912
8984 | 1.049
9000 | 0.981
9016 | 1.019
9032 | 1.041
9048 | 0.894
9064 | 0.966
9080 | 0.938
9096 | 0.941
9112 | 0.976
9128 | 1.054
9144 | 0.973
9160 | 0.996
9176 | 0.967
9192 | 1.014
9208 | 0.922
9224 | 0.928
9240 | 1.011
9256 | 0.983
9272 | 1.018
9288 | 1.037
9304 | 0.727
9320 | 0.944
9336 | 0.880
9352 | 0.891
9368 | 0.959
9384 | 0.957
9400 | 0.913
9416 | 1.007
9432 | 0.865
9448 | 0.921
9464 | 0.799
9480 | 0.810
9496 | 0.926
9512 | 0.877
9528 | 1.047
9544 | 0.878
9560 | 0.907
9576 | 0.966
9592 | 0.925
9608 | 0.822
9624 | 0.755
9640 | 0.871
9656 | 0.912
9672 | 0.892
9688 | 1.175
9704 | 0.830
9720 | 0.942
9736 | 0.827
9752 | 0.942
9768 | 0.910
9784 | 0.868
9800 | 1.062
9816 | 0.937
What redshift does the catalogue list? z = 0.75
